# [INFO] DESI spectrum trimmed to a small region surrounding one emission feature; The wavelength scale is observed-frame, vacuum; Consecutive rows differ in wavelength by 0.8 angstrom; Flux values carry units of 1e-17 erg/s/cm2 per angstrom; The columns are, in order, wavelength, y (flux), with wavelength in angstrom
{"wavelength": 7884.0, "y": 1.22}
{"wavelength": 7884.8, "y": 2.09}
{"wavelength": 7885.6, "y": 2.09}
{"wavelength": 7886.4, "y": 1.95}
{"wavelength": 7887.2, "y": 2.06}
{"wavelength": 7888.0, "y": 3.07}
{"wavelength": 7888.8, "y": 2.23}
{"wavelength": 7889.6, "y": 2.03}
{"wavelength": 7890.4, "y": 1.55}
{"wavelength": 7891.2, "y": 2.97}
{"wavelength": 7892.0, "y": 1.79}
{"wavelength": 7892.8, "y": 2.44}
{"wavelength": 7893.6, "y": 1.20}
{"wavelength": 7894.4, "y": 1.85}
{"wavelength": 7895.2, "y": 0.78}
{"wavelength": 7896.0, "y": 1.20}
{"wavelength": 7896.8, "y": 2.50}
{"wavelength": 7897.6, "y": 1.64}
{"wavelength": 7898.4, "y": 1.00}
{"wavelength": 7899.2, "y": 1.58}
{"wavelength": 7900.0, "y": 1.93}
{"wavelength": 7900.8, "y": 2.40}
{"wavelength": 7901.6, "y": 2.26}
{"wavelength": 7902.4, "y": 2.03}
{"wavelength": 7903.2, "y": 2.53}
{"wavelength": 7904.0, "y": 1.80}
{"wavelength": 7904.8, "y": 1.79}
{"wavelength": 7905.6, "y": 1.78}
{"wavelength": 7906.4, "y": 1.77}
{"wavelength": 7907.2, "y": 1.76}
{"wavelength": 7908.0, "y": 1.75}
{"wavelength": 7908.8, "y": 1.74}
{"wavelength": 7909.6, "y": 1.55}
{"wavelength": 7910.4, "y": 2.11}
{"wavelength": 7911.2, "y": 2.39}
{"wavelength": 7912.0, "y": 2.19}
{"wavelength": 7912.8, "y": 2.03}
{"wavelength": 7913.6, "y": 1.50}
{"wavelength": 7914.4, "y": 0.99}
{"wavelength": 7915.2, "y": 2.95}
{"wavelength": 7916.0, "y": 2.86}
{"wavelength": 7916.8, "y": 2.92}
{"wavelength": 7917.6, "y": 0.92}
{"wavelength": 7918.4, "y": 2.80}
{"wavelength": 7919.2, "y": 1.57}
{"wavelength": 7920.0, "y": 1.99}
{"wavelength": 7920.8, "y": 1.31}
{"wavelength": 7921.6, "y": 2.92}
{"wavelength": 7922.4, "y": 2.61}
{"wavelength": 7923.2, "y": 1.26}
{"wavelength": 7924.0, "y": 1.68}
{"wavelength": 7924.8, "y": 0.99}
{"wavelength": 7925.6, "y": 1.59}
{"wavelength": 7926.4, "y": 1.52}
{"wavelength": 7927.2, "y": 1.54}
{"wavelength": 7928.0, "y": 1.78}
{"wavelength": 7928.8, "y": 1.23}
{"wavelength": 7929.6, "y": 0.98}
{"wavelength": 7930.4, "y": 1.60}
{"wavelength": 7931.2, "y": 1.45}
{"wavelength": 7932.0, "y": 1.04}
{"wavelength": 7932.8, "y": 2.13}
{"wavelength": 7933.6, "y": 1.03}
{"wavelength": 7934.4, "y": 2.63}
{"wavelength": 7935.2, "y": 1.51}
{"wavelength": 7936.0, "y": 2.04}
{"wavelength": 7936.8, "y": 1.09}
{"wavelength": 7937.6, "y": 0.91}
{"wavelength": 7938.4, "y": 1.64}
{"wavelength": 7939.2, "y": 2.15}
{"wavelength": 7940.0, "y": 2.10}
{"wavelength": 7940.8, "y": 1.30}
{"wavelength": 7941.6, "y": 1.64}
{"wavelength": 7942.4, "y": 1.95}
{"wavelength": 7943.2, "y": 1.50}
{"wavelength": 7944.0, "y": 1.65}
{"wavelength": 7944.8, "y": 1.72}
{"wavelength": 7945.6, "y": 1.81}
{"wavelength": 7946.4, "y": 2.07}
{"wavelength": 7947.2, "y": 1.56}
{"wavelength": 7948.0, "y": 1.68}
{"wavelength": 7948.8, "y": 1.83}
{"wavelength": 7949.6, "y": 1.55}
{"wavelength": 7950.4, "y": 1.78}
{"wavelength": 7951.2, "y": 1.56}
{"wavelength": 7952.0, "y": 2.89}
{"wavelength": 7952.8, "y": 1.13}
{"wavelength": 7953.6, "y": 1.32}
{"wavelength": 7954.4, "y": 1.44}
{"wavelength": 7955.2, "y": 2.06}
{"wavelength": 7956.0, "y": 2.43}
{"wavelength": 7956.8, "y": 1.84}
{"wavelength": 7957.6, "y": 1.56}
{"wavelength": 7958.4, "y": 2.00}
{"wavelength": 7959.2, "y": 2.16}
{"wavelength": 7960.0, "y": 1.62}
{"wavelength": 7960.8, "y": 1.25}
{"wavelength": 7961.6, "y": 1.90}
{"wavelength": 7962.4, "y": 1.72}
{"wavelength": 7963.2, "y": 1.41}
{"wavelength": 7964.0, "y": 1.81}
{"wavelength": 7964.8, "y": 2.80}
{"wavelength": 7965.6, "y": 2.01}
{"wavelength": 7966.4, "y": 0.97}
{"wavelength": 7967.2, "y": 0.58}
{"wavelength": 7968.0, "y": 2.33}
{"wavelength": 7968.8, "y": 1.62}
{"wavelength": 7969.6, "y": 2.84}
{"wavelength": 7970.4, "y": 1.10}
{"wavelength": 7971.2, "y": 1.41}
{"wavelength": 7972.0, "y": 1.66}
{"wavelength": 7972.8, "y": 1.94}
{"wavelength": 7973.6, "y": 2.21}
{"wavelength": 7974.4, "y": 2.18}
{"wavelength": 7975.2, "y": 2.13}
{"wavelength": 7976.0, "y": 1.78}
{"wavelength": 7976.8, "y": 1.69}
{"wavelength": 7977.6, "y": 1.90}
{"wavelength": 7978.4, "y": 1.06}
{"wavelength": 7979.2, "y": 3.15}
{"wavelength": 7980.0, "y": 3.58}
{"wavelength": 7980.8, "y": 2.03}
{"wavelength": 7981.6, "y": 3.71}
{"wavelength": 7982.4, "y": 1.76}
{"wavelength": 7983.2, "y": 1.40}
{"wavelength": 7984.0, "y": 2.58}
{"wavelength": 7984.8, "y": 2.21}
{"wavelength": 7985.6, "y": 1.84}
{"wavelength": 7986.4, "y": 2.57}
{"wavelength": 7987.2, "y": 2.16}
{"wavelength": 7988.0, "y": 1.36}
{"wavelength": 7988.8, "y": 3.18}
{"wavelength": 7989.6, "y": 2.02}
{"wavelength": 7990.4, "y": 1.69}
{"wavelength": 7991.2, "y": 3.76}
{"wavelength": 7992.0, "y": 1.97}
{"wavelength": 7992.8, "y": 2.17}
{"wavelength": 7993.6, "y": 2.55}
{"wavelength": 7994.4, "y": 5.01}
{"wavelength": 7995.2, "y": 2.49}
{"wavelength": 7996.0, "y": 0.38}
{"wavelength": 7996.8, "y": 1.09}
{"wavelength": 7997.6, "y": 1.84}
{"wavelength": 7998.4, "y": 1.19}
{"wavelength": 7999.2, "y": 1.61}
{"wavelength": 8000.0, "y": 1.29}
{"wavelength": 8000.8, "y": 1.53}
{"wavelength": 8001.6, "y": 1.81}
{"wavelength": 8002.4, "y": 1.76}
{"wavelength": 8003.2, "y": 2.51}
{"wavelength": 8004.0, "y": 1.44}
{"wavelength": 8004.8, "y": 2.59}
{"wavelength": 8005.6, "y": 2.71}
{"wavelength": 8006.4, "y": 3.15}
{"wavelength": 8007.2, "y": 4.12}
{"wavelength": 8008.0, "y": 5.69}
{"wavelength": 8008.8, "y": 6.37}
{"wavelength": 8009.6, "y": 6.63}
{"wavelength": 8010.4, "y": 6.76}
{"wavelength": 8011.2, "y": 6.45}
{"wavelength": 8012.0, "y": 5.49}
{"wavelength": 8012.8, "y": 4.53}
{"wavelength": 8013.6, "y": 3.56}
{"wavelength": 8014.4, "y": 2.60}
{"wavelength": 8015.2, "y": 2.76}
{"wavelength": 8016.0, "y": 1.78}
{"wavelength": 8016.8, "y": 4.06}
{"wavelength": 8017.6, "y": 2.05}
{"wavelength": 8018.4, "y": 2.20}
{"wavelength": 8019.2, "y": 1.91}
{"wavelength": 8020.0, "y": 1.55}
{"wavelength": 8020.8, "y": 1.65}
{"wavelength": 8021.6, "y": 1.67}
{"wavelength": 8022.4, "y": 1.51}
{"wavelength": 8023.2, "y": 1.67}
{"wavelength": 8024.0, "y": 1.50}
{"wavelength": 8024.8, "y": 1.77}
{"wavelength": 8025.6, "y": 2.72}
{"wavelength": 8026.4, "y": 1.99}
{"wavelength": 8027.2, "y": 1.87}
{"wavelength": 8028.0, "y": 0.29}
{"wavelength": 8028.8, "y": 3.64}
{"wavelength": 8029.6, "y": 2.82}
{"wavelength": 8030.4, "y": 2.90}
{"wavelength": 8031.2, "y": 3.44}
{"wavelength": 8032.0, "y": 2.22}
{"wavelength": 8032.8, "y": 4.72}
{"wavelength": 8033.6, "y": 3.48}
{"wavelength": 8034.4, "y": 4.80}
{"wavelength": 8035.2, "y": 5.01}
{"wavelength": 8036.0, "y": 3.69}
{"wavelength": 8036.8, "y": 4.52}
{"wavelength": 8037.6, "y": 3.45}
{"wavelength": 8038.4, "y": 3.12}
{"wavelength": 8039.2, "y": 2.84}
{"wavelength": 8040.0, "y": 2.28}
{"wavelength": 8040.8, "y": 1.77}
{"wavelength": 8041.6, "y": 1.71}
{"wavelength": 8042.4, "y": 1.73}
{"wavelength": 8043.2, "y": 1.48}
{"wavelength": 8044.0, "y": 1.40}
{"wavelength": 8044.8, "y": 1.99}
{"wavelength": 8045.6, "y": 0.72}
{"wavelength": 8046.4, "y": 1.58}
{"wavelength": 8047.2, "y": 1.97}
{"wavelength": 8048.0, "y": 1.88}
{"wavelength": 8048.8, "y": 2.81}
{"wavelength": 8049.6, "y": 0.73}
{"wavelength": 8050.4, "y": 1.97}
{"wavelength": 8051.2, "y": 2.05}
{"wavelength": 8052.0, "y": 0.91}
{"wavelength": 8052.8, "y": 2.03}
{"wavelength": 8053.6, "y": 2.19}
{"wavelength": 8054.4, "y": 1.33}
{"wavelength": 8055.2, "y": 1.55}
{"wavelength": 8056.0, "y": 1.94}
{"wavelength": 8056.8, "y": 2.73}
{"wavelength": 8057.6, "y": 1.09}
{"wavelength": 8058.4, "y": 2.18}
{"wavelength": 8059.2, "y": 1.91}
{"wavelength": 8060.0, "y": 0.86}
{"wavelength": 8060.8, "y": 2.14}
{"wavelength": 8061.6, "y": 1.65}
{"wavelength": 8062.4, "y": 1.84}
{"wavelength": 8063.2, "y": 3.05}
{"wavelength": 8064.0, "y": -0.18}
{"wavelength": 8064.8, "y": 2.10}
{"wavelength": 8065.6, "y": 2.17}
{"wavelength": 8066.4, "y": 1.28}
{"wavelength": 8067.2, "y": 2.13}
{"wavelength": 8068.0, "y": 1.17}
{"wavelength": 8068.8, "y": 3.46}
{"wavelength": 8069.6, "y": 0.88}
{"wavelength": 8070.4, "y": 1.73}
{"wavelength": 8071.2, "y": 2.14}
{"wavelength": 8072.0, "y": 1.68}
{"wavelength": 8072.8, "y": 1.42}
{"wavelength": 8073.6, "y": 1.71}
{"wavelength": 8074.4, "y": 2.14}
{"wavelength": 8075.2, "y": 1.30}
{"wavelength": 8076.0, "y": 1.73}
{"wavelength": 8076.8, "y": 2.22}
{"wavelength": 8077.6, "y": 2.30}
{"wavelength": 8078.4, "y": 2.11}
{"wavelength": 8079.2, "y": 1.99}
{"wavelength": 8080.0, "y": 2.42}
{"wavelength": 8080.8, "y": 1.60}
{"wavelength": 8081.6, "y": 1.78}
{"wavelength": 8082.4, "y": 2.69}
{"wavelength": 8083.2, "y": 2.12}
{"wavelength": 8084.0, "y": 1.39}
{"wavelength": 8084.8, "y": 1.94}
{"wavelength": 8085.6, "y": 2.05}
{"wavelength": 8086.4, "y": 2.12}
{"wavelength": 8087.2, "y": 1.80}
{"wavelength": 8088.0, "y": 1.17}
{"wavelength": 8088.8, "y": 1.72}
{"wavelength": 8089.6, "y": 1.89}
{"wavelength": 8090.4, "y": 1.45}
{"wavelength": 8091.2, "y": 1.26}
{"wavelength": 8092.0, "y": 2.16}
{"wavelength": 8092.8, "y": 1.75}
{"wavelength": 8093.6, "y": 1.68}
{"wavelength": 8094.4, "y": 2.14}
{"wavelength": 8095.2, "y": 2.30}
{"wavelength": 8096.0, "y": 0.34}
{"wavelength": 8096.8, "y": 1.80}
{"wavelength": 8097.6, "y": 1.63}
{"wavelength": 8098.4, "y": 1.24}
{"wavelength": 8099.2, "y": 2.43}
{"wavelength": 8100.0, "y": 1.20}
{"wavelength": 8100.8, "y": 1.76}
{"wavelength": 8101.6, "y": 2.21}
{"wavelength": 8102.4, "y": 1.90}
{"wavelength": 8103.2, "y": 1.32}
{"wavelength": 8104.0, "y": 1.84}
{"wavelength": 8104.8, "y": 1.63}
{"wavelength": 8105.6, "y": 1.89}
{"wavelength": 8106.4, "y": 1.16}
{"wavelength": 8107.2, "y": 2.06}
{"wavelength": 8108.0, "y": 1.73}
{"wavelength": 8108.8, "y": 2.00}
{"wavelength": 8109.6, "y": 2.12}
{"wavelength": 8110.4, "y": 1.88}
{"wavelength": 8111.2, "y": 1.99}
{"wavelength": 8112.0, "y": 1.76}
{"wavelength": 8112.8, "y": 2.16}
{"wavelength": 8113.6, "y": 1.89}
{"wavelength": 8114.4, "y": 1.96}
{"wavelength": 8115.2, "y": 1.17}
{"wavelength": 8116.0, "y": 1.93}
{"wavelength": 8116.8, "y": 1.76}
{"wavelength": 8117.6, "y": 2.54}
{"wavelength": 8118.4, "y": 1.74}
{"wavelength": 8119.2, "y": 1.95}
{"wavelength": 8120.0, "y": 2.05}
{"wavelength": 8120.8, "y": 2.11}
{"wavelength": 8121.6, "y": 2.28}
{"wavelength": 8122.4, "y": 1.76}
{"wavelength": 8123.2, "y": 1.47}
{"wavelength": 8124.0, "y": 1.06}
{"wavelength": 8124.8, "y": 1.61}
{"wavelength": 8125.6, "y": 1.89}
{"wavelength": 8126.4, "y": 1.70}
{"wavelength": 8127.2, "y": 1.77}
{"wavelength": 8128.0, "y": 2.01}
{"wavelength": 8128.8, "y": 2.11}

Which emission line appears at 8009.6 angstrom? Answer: Halpha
